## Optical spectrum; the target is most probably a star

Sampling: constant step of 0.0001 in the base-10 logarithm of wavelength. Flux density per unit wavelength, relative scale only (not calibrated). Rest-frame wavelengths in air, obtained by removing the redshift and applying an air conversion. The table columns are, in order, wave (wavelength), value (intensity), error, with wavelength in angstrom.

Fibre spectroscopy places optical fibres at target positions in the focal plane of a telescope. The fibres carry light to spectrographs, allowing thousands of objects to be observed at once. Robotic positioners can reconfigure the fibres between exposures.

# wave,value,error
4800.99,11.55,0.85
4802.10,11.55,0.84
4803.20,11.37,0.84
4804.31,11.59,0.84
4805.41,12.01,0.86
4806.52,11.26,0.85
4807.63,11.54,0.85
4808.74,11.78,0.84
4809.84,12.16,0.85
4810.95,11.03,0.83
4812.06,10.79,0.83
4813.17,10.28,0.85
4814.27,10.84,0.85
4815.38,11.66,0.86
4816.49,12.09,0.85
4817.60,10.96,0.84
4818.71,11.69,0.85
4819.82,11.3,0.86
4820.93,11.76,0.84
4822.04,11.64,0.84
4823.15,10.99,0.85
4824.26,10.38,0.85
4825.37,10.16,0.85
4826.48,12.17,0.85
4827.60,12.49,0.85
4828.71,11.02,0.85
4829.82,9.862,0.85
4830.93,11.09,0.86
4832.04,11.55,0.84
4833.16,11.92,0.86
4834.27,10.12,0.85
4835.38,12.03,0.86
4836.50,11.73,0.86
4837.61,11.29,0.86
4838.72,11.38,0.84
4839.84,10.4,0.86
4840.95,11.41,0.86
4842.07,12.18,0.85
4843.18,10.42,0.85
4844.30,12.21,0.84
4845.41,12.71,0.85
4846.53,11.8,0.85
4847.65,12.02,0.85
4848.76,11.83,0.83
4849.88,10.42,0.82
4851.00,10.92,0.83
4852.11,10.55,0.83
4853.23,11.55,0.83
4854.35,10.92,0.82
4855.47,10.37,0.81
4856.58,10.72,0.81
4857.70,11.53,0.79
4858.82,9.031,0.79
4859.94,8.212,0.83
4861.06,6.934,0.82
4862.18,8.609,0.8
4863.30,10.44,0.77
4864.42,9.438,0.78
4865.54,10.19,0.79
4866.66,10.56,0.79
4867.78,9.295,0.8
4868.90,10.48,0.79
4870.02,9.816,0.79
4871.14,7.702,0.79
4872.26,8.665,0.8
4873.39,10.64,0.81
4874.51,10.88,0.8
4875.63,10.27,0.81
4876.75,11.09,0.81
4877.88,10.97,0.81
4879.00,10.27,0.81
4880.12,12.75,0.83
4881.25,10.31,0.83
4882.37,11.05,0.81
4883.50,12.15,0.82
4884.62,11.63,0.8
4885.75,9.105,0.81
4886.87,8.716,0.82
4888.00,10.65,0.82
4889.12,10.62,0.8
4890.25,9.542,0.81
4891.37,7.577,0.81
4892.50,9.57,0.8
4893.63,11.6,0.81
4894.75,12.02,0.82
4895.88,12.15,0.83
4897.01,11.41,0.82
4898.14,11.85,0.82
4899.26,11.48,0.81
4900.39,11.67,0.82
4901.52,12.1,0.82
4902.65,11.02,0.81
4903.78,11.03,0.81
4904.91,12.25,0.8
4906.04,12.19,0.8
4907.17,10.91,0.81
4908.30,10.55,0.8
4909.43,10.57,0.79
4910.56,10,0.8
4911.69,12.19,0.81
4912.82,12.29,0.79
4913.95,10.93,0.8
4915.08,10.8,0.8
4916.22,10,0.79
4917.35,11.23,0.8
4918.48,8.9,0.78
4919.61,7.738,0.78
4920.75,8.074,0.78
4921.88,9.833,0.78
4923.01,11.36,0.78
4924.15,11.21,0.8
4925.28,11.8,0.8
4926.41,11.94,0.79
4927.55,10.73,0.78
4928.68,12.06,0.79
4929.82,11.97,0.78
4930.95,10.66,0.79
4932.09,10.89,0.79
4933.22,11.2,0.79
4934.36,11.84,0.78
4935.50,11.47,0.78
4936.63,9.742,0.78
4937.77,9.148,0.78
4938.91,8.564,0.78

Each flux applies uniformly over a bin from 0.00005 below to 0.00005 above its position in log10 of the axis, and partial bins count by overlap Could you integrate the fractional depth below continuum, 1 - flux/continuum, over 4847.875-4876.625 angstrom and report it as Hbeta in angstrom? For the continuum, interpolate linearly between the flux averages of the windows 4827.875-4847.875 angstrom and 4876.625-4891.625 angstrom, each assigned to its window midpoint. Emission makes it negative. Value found 2.3 angstrom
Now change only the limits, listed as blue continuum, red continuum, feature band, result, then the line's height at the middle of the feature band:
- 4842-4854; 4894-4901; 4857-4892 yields 5.0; 11.6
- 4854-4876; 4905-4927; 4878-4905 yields -1.8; 10.2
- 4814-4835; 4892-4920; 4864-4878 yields 1.5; 11.2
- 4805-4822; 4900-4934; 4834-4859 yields 0.0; 11.3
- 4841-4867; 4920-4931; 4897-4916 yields -0.9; 10.8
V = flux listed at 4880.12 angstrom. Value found 12.75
